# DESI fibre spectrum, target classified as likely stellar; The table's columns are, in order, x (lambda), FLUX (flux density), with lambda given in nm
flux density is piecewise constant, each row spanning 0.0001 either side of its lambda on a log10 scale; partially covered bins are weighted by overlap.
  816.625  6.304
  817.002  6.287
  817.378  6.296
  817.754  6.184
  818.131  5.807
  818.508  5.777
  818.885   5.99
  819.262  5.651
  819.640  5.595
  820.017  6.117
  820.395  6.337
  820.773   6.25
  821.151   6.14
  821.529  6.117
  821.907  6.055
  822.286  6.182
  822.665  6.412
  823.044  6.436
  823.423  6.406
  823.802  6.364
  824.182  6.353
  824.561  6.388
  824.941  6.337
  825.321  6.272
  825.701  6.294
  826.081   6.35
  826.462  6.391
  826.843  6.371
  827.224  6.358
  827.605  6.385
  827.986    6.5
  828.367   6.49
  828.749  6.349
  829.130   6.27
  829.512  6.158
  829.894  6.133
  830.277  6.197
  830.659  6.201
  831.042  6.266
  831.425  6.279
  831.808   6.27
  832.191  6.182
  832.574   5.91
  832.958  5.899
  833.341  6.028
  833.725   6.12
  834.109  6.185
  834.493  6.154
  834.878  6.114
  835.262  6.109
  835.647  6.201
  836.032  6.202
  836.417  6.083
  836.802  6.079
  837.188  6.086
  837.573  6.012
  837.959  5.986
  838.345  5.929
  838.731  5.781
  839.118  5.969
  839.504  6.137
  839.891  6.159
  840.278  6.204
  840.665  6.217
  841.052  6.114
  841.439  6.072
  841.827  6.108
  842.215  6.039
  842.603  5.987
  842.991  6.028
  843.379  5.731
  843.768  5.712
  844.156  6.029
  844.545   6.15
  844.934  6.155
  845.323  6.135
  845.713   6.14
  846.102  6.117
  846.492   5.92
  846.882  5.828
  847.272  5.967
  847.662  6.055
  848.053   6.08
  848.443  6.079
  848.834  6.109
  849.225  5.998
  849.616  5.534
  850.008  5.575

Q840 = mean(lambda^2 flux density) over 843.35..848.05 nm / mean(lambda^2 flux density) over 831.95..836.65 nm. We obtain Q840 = 1.0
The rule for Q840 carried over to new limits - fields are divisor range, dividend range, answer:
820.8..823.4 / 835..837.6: 1.02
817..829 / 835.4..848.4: 1.02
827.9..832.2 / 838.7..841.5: 1.00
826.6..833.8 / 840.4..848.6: 1.00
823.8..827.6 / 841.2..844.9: 0.98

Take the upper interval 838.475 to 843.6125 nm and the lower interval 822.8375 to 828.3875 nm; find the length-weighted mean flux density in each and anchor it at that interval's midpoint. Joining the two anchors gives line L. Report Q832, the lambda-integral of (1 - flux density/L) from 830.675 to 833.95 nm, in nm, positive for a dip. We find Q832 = 0.06 nm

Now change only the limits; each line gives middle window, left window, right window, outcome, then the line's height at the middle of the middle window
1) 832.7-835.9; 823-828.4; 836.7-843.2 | 0.04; 6.18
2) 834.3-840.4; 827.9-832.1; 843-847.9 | 0.07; 6.14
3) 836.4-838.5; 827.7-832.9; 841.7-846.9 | 0.03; 6.12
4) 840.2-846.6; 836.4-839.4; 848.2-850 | -0.11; 5.94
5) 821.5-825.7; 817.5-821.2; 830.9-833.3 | -0.19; 6.03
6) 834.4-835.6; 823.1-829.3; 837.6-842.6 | 0.01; 6.17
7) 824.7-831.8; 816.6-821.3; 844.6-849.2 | -0.31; 6.05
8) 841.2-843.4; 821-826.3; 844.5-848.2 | 0.03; 6.09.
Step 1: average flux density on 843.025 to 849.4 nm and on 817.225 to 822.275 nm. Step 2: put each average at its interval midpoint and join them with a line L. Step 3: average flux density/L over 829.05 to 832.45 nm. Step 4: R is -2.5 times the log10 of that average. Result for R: -0.03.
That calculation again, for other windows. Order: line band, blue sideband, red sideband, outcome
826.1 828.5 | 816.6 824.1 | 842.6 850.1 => -0.06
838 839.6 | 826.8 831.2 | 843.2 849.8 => 0.03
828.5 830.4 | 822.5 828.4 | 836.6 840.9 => 0.01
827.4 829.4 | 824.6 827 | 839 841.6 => -0.02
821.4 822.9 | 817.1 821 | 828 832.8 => -0.02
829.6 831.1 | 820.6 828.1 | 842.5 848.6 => 0.01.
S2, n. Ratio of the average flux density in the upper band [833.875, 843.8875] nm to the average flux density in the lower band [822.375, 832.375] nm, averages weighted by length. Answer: 0.96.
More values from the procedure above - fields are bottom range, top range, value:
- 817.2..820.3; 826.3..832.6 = 1.06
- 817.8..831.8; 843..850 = 0.96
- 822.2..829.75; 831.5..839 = 0.96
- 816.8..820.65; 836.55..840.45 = 1.00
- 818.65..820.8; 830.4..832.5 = 1.04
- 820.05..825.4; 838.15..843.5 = 0.96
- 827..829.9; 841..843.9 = 0.94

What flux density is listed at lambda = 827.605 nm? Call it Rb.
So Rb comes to 6.385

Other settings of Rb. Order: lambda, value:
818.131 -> 5.807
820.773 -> 6.25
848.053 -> 6.08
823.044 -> 6.436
